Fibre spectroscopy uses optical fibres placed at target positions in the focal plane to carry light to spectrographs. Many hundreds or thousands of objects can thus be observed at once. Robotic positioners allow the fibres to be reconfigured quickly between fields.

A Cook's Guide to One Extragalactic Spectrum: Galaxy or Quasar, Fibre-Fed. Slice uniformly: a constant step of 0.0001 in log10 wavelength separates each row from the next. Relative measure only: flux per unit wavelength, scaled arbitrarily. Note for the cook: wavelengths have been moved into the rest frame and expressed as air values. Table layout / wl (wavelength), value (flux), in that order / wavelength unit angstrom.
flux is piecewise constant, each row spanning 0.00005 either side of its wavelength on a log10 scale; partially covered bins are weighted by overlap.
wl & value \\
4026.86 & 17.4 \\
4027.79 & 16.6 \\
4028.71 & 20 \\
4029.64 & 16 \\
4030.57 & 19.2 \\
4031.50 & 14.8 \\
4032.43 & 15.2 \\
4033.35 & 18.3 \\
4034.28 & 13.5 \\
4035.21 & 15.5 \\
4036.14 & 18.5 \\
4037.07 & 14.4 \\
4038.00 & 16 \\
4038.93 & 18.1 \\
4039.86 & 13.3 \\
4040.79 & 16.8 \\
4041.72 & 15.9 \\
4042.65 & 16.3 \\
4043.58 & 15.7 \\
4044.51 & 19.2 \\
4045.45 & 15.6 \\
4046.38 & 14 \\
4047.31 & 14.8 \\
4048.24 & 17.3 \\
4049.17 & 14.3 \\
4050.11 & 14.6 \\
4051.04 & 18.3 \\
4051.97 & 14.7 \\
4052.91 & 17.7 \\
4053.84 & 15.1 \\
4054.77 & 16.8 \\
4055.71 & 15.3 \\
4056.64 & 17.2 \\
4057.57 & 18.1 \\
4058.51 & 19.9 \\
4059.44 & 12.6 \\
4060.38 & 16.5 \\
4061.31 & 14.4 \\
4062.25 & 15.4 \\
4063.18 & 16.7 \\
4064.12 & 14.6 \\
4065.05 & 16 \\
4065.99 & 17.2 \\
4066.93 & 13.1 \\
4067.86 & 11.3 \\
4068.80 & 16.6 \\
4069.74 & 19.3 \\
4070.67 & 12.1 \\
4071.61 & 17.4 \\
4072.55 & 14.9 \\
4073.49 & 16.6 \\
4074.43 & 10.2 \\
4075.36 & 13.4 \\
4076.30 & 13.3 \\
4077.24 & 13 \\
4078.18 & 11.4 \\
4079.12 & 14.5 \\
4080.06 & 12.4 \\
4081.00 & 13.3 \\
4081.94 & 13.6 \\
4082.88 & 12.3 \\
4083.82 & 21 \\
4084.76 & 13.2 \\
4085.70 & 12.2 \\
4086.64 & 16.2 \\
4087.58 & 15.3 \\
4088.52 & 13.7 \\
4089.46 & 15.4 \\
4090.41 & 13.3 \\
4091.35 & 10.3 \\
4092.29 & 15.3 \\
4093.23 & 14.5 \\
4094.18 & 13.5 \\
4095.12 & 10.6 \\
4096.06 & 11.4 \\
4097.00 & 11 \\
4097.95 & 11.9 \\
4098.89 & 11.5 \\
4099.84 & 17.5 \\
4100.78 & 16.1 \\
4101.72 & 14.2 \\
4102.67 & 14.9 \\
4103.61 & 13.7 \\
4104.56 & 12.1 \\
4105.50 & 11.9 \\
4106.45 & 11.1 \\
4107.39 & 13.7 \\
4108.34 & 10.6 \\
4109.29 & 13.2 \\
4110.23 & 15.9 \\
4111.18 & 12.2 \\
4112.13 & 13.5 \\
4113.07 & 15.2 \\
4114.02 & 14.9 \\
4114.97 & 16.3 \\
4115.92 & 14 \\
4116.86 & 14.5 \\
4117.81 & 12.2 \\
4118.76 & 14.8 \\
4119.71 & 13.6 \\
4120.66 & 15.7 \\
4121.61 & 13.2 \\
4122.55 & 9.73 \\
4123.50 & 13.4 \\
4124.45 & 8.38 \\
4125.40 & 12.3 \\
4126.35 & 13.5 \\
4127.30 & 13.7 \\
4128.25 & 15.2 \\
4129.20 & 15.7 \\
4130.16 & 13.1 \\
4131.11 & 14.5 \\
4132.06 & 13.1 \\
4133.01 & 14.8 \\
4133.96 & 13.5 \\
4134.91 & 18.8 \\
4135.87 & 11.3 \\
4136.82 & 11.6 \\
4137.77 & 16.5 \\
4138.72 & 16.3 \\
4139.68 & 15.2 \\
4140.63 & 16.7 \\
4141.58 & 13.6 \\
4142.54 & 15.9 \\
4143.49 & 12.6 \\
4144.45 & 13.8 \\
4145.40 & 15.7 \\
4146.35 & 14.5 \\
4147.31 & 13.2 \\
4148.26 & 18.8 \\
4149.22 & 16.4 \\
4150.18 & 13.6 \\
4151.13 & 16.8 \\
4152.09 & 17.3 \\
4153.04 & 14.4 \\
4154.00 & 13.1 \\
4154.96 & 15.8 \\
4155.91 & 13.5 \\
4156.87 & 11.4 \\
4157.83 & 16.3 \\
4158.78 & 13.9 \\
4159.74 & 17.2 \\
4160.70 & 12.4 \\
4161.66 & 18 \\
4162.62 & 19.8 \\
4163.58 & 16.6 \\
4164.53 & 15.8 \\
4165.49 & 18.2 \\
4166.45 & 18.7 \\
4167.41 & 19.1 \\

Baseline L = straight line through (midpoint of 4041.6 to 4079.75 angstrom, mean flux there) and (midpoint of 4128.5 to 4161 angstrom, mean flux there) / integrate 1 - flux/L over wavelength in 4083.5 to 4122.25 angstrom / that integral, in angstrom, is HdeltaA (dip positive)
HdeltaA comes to 3.4 angstrom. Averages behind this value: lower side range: 15.4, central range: 13.7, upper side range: 14.8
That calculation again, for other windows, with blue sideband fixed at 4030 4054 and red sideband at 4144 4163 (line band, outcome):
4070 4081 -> 1.5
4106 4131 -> 3.3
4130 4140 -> 0.6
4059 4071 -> 0.6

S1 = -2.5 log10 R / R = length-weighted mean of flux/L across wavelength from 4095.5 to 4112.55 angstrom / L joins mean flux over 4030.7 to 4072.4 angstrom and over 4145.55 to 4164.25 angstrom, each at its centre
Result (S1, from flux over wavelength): 0.19 mag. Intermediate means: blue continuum 15.9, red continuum 15.4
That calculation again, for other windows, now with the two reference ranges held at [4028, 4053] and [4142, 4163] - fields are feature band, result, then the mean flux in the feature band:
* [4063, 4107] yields 0.14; 13.9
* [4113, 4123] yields 0.11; 14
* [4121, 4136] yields 0.15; 13.5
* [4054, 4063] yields -0.01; 16.2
